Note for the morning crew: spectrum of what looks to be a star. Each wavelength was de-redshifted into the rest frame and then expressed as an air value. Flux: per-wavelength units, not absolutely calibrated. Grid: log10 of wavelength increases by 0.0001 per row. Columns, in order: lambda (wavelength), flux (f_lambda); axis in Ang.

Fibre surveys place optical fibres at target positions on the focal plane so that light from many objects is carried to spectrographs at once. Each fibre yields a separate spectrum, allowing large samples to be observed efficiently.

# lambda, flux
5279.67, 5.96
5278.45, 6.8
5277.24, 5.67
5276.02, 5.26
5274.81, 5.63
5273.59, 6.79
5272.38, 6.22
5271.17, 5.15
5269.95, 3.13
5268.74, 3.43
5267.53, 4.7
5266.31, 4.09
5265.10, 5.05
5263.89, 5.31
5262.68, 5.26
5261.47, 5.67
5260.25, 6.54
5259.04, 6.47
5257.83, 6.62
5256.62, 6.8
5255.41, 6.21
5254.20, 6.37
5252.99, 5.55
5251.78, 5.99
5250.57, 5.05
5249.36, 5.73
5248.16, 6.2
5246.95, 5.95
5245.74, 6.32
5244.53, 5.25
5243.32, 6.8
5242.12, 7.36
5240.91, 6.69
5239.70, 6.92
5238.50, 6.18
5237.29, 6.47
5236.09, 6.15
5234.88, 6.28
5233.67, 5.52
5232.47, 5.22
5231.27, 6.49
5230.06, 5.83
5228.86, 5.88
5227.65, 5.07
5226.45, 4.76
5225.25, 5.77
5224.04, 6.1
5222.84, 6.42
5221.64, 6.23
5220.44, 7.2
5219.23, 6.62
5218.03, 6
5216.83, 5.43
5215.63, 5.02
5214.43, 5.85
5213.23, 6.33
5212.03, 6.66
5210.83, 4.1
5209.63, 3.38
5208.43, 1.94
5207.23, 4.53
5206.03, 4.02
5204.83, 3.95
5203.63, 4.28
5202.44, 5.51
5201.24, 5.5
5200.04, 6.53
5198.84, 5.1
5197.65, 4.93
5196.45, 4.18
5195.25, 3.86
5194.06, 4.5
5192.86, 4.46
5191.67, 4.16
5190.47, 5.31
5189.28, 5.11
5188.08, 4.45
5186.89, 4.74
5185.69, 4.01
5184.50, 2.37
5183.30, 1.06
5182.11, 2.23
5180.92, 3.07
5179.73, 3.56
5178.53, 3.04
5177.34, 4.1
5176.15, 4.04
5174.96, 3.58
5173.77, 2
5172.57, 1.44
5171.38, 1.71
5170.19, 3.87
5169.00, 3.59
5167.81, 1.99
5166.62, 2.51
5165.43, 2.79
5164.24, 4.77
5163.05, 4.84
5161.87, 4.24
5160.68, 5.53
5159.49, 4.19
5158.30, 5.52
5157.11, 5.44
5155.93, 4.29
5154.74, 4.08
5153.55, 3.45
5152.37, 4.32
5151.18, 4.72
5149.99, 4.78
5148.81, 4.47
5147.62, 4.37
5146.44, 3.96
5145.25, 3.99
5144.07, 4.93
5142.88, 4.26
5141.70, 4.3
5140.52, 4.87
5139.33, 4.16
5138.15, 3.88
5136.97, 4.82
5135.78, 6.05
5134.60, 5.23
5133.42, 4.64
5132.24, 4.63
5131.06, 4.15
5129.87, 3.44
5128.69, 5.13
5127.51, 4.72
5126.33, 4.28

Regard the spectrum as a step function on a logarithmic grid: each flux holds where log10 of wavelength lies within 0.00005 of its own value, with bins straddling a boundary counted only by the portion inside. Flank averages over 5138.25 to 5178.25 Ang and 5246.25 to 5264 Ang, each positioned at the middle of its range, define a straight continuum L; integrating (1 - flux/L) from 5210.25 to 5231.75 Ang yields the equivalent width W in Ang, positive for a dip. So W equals -2.4 Ang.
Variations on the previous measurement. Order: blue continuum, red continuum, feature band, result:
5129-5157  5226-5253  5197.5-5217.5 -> 2.2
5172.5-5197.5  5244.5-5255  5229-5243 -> -2.3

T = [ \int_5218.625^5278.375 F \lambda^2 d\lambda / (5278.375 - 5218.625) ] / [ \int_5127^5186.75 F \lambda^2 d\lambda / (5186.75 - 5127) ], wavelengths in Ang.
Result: 1.5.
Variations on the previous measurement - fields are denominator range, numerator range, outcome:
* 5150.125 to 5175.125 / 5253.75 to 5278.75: 1.53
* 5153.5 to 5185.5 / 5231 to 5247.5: 1.86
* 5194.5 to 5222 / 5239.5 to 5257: 1.24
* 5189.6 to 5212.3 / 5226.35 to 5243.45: 1.37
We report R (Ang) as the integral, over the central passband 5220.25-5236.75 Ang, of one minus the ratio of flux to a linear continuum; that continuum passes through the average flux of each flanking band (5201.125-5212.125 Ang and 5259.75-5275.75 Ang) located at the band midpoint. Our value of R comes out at -4.8 Ang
